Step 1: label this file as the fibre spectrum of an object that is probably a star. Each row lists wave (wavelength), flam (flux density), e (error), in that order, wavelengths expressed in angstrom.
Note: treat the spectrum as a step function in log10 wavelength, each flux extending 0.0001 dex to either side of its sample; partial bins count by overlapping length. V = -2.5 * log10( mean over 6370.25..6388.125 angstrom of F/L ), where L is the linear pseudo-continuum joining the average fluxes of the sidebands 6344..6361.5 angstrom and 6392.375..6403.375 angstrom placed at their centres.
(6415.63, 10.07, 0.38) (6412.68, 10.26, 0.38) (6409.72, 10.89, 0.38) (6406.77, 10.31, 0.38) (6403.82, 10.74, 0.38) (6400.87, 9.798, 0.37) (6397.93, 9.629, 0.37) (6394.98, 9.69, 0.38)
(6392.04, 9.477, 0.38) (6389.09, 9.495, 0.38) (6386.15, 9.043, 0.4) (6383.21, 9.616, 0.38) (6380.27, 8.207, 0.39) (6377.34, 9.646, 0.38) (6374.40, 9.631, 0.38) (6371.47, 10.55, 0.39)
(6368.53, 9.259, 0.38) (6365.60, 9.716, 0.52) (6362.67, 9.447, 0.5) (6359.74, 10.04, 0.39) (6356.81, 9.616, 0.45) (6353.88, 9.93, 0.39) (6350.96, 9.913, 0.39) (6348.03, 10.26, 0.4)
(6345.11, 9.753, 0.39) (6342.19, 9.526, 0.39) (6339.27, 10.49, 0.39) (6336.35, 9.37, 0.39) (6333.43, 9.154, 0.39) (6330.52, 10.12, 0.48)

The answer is 0.04 mag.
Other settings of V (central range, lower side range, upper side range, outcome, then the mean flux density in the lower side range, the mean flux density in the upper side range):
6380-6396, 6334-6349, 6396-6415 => 0.09 mag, 9.82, 10.2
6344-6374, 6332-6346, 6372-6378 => -0.01 mag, 9.65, 9.78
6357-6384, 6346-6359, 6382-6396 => 0.01 mag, 9.93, 9.45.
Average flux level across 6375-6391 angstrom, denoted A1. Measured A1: 9.23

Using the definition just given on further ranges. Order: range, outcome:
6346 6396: 9.62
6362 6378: 9.72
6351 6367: 9.76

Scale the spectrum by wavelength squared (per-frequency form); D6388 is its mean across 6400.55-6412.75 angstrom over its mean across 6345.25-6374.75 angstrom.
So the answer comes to 1.08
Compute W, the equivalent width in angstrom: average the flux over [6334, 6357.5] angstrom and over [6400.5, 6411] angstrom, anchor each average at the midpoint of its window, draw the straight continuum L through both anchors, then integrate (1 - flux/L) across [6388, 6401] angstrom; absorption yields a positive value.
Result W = 1.0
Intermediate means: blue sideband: 9.84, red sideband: 10.5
